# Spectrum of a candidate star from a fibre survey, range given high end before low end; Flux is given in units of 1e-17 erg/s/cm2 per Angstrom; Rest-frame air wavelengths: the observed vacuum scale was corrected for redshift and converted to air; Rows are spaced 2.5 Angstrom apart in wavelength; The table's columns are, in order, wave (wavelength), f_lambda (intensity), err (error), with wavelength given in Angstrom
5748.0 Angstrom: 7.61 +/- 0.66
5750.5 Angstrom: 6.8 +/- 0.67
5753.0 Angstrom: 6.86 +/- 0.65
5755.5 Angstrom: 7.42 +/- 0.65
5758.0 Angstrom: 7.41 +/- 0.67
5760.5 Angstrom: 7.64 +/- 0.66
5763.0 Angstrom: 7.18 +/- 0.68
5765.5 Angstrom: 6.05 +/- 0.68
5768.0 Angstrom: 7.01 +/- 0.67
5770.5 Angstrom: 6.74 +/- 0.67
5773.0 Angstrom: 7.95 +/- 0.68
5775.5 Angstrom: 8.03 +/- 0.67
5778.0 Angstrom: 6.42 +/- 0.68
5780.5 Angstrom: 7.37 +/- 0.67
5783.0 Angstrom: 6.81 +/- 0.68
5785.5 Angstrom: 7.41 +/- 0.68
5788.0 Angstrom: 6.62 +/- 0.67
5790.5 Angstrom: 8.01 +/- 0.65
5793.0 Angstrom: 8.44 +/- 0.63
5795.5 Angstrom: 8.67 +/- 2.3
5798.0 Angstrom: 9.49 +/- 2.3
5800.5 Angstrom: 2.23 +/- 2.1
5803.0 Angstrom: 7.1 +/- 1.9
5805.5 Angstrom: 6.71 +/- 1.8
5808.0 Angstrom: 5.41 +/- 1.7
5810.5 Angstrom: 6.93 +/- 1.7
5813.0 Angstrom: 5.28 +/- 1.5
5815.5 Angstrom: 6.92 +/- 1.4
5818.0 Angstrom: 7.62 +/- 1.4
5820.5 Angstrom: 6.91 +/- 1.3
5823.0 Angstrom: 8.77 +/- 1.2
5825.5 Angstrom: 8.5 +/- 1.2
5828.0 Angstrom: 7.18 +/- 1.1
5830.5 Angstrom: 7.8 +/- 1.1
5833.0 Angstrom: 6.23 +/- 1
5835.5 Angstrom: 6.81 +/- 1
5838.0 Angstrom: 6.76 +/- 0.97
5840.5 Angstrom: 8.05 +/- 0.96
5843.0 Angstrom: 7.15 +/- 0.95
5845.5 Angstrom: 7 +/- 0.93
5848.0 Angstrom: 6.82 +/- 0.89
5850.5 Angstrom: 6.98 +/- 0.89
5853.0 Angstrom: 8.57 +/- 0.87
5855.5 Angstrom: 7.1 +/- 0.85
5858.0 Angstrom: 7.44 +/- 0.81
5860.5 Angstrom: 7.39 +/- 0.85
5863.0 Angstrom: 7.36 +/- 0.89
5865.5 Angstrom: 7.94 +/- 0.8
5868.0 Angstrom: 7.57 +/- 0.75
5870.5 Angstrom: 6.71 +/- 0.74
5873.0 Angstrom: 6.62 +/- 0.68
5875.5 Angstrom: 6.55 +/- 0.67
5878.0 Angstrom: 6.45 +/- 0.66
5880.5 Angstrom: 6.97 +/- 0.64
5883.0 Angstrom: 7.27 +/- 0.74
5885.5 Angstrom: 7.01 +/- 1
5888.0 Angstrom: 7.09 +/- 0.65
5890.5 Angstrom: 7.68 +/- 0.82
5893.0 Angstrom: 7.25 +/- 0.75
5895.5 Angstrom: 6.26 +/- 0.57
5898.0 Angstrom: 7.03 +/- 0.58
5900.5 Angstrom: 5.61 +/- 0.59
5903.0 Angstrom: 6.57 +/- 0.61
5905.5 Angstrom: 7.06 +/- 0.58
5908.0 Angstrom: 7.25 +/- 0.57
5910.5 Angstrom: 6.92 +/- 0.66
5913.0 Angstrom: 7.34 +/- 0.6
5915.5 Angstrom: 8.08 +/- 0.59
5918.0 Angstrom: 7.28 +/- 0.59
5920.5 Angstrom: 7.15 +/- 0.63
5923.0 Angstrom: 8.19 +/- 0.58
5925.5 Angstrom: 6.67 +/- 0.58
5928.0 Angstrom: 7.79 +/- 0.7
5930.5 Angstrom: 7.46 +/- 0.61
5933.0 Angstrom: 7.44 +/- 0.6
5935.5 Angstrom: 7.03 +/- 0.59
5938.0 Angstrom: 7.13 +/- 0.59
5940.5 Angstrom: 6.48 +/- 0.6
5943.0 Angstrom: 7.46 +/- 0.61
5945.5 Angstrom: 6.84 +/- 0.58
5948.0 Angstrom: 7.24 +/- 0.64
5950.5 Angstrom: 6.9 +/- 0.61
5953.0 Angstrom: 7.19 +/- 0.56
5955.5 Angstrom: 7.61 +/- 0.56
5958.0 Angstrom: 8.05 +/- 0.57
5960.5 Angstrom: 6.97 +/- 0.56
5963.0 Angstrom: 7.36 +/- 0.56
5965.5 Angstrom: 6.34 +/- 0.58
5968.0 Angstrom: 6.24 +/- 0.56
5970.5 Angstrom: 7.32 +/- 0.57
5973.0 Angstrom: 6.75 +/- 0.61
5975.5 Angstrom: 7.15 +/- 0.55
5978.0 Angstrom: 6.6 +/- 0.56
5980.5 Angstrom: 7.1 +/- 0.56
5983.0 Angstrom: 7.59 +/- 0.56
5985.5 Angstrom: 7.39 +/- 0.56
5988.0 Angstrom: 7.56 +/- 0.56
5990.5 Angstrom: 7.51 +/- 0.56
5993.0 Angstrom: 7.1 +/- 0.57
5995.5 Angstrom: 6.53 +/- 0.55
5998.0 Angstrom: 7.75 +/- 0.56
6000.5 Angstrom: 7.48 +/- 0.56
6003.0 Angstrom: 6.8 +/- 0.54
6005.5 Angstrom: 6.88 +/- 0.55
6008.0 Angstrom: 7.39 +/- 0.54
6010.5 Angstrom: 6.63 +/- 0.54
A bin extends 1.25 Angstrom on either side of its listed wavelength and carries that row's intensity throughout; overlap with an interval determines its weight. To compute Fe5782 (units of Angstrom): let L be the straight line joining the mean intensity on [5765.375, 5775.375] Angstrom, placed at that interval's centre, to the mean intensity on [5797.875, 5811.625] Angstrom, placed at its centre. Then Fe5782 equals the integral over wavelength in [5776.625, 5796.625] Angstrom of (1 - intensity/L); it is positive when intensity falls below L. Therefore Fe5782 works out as -2.6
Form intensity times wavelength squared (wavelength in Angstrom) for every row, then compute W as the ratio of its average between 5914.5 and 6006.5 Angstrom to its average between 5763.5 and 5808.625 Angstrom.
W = 1.1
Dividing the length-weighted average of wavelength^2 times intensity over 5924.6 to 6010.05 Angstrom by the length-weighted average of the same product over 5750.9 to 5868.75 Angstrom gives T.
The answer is 1.05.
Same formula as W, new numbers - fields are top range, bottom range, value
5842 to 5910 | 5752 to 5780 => 1.02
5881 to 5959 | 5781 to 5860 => 1.04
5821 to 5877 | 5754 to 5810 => 1.06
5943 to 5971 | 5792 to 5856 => 1.04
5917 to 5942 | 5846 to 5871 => 1.01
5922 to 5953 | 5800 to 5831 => 1.10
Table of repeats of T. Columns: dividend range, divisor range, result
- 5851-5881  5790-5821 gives 1.07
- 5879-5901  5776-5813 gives 1.03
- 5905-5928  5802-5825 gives 1.10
